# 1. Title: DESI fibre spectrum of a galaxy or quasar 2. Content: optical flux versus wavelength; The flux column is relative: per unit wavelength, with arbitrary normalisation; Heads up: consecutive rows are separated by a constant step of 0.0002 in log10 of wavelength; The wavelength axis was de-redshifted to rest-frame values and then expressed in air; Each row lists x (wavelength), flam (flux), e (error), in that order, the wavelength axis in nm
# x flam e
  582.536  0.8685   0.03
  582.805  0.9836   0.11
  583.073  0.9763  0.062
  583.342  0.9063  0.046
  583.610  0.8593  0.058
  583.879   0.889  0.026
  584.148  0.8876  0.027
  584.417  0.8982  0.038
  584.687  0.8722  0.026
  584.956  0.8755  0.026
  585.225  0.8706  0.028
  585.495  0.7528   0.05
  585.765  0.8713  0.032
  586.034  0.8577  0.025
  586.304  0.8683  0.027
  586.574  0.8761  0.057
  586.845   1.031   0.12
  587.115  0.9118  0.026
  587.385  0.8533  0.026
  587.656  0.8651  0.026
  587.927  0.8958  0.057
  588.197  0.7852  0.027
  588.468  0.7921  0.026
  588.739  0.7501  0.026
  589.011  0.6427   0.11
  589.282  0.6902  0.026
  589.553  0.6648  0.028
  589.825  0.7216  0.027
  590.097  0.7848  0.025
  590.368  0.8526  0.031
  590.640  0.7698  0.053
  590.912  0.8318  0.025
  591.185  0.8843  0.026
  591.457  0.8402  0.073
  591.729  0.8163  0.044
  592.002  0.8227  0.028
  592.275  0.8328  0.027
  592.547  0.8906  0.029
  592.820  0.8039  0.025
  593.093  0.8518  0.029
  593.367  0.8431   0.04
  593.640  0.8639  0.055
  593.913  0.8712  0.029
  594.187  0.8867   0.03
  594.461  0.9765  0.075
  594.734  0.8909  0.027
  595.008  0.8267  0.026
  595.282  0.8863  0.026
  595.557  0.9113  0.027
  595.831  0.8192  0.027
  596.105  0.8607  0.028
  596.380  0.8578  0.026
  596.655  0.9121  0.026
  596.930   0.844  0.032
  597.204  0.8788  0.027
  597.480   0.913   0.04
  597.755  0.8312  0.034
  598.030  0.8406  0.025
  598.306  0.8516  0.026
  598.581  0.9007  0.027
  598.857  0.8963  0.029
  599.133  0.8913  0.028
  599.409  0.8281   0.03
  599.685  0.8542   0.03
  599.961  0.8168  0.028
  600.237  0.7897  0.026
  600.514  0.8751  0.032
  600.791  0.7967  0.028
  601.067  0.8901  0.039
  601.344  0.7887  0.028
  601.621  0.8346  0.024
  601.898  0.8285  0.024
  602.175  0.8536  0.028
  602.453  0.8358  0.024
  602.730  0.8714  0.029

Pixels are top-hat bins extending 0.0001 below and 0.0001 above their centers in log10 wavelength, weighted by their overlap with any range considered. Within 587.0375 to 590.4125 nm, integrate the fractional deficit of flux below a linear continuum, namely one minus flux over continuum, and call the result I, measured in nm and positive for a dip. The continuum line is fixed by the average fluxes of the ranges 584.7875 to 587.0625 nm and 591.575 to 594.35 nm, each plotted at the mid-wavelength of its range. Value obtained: 0.33 nm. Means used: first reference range 0.877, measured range 0.781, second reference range 0.849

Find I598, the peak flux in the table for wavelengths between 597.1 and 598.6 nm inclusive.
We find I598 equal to 0.913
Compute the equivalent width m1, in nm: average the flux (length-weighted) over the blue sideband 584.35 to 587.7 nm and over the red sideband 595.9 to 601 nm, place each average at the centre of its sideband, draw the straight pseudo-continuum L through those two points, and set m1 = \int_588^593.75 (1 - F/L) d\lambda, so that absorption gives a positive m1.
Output 0.47 nm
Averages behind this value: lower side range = 0.877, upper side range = 0.858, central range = 0.798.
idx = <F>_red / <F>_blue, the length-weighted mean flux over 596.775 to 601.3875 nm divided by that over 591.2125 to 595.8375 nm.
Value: 1.0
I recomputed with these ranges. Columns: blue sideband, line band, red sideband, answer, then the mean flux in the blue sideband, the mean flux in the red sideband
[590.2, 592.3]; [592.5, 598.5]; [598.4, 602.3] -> -0.221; 0.831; 0.846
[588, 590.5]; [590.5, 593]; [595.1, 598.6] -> -0.147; 0.747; 0.868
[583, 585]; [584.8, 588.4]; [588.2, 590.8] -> -0.206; 0.894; 0.744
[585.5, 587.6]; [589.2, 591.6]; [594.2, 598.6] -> 0.264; 0.886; 0.875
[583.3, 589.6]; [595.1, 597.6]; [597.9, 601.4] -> -0.081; 0.842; 0.849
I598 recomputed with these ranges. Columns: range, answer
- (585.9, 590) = 1.031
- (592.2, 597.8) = 0.9765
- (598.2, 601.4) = 0.9007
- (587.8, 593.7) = 0.8958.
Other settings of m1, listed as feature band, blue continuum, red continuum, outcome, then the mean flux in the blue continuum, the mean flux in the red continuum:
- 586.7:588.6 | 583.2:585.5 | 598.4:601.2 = -0.01 nm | 0.875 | 0.854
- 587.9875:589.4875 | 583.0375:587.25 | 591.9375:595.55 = 0.24 nm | 0.886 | 0.868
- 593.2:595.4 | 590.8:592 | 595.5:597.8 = -0.06 nm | 0.841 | 0.87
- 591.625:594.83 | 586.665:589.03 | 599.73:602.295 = -0.09 nm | 0.846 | 0.831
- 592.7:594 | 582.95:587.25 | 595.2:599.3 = 0.05 nm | 0.887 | 0.872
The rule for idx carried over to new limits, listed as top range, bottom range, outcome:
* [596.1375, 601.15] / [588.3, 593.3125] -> 1.08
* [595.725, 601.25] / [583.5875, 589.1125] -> 1.00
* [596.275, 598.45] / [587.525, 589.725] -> 1.14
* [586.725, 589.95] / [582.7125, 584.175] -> 0.87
